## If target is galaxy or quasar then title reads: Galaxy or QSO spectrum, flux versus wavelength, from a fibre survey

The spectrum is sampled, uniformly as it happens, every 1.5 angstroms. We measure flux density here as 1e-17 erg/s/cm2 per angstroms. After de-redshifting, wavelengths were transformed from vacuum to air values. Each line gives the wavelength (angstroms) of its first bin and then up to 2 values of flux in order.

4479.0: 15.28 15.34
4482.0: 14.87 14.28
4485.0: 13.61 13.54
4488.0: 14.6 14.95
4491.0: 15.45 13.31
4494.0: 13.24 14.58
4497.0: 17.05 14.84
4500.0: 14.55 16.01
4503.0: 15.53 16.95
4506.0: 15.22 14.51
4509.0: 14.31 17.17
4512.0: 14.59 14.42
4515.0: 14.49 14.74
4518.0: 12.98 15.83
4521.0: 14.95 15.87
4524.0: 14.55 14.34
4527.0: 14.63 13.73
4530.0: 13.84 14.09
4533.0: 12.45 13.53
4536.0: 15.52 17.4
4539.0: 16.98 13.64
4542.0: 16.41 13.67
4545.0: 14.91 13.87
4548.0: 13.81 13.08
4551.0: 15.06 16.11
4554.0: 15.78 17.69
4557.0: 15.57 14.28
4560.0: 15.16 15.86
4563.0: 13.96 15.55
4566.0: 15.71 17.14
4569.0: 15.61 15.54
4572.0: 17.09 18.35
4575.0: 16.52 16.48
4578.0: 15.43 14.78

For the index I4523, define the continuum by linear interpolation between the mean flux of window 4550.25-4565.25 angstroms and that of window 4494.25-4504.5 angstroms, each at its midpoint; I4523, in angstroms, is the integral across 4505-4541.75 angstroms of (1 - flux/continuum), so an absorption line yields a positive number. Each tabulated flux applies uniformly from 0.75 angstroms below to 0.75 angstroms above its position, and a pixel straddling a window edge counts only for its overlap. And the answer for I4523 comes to 1.6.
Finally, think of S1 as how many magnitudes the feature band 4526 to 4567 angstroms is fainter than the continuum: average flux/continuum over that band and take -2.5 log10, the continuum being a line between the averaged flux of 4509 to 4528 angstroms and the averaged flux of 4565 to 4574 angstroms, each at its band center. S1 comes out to 0.060 mag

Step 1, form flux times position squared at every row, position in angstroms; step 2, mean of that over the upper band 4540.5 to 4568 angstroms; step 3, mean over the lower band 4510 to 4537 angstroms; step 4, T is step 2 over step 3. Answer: 1.06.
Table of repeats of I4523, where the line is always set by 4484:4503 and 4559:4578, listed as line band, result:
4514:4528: 0.4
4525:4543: 0.8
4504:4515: -0.2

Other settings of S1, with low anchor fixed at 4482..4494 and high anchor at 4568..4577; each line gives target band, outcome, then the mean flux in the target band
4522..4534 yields 0.09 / 14.1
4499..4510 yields -0.05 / 15.3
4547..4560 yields 0.07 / 15.1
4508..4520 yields 0.01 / 14.8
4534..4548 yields 0.05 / 15.1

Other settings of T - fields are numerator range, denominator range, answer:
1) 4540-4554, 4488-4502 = 1.01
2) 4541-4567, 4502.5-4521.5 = 1.02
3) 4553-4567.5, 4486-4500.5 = 1.10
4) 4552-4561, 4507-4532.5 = 1.09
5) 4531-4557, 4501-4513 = 0.98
